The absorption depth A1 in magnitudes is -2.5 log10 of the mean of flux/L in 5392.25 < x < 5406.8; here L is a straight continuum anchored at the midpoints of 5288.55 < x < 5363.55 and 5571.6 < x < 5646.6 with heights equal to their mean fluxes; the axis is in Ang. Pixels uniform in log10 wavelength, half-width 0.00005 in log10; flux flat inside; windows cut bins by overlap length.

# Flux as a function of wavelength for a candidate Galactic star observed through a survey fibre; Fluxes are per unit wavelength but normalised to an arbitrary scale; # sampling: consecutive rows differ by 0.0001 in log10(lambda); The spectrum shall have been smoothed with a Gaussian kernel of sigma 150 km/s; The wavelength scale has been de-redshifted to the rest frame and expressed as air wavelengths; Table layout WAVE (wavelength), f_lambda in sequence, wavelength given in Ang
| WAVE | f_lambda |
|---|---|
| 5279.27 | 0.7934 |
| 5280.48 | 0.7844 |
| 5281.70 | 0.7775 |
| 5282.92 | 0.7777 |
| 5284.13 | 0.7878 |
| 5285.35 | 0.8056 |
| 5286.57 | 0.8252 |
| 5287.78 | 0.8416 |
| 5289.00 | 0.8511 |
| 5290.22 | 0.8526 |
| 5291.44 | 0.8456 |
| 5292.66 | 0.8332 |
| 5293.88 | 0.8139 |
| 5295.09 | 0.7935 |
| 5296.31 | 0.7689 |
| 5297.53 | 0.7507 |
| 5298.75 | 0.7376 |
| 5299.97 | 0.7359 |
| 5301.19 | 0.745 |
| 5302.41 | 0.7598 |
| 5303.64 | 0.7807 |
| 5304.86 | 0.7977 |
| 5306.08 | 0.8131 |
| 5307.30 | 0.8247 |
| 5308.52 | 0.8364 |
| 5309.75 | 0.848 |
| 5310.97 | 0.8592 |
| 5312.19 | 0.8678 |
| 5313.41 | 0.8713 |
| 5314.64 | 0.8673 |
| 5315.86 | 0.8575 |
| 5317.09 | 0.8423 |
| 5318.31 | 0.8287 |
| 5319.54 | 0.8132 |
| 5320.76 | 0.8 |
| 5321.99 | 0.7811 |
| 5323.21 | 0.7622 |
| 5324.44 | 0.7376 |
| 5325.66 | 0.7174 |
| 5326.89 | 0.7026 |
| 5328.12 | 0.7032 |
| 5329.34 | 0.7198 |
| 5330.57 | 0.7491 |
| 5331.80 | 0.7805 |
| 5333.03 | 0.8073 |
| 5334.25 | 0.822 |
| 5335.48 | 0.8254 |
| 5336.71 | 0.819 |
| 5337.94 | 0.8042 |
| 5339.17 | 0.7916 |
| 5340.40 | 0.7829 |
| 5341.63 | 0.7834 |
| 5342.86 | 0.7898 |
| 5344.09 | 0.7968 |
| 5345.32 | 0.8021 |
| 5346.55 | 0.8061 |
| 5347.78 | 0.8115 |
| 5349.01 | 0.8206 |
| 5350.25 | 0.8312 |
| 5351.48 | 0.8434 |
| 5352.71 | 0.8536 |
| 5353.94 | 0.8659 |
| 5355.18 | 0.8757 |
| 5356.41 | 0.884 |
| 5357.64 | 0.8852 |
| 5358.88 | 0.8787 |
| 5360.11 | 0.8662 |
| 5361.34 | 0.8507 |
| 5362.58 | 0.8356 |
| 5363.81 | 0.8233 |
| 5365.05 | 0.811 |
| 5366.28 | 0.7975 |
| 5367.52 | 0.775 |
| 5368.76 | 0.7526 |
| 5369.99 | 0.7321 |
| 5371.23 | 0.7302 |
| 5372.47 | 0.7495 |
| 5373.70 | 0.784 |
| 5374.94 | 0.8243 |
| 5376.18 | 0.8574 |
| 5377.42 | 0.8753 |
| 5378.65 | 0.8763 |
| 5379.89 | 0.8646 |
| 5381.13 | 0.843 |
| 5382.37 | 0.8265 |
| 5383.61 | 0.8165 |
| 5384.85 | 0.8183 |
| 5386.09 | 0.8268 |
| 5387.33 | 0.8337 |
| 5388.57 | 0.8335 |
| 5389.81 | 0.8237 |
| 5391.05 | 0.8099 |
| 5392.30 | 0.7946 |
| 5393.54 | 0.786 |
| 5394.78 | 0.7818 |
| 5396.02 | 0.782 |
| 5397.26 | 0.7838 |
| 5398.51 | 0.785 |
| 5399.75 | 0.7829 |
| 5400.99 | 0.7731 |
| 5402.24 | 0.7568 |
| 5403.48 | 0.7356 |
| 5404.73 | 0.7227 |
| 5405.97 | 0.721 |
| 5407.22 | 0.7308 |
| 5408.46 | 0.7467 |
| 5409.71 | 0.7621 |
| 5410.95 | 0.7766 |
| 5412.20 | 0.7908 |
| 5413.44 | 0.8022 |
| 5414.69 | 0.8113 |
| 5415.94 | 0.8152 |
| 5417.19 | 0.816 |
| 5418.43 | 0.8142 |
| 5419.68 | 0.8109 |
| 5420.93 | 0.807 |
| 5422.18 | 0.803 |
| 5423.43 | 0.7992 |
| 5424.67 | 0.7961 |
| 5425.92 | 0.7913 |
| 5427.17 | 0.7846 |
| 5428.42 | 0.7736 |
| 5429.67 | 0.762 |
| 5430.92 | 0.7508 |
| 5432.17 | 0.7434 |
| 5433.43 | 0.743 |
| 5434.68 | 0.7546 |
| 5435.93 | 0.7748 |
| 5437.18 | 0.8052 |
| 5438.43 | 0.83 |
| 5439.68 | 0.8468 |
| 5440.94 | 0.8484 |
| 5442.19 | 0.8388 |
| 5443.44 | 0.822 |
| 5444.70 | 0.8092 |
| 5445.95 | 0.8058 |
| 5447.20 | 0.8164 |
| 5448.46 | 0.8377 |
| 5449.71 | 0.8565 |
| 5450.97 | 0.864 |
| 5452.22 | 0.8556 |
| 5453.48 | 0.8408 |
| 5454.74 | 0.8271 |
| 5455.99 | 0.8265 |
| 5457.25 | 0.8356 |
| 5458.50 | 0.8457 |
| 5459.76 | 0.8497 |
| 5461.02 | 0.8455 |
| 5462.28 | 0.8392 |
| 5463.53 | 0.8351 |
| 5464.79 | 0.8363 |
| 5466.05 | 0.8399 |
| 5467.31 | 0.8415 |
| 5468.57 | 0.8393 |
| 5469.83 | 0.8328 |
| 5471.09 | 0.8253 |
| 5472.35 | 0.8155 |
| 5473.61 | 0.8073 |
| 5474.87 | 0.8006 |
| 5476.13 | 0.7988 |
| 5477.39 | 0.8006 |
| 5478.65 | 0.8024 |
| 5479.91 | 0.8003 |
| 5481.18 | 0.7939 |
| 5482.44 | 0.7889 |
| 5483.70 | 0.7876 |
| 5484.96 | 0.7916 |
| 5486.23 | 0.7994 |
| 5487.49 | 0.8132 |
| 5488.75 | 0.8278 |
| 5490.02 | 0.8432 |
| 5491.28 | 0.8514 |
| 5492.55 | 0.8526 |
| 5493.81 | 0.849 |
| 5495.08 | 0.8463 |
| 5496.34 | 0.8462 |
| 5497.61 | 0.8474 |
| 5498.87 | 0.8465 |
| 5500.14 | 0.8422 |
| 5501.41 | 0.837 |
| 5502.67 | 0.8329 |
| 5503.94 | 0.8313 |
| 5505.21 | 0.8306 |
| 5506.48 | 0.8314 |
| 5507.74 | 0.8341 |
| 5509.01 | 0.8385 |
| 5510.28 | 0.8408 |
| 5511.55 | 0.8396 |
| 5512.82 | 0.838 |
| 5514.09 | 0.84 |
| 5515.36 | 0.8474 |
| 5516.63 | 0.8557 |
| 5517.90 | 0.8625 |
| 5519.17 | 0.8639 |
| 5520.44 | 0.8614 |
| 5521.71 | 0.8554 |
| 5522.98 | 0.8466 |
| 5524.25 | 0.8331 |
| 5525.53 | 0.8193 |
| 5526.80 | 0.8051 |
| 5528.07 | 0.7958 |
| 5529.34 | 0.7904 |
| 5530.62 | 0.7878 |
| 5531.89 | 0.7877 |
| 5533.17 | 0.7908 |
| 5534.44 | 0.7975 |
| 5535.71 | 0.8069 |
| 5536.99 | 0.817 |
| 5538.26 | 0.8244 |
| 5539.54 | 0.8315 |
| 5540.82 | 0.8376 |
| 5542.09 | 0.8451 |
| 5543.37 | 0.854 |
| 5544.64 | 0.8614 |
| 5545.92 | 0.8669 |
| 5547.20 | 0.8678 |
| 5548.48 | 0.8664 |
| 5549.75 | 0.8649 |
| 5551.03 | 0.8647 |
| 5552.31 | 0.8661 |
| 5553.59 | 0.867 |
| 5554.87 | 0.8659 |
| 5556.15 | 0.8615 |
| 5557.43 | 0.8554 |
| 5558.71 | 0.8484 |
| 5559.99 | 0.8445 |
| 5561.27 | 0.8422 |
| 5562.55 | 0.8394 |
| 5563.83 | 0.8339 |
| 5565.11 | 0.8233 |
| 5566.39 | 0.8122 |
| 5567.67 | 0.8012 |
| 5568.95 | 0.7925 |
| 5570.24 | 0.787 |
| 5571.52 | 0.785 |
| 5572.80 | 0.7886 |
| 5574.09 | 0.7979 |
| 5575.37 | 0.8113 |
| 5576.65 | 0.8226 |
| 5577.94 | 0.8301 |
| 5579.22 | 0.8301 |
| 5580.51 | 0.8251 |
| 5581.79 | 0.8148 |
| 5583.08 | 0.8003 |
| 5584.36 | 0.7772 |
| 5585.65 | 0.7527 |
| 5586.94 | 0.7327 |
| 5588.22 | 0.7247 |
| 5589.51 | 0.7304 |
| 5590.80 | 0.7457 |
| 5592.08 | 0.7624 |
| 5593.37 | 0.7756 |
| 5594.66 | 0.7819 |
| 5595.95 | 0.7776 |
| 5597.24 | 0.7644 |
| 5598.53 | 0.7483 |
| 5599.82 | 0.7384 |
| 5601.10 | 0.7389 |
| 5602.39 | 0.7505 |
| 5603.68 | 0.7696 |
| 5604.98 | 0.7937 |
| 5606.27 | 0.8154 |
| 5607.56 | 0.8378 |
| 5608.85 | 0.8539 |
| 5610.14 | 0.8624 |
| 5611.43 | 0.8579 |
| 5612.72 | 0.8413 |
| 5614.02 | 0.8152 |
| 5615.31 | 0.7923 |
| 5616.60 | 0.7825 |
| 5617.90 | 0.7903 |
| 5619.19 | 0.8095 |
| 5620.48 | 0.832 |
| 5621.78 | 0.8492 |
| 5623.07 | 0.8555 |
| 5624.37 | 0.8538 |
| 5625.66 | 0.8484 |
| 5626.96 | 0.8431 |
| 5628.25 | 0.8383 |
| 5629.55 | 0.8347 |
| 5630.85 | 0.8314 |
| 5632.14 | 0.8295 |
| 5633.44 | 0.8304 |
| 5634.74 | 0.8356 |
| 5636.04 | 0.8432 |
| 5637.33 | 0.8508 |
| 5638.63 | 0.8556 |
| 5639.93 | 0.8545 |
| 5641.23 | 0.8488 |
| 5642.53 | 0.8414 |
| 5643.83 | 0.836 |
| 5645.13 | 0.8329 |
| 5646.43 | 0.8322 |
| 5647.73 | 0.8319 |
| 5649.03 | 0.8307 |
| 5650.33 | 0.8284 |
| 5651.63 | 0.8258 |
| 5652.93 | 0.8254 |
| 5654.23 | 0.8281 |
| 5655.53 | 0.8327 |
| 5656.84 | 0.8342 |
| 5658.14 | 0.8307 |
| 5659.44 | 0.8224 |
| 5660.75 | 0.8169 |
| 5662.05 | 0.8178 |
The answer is 0.06 mag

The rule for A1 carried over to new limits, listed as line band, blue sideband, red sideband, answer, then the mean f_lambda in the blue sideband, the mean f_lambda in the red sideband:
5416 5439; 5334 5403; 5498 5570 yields 0.05 mag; 0.815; 0.836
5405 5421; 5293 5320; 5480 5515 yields 0.05 mag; 0.81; 0.83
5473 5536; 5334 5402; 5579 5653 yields -0.02 mag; 0.816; 0.81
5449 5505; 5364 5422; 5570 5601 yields -0.06 mag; 0.795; 0.779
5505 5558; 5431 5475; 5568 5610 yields -0.05 mag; 0.823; 0.784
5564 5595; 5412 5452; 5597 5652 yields 0.04 mag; 0.805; 0.823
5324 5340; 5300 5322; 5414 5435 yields 0.06 mag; 0.82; 0.787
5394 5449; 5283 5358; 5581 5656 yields 0.03 mag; 0.806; 0.811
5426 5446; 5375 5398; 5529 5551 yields 0.04 mag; 0.824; 0.831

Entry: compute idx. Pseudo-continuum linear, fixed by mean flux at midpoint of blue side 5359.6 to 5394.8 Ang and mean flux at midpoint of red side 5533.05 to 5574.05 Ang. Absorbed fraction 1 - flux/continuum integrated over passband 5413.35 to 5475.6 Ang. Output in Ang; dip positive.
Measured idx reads 0.5 Ang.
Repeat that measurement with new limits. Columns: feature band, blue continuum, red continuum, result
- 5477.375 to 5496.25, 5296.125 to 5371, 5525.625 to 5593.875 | -0.14 Ang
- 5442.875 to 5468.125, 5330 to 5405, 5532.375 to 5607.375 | -0.83 Ang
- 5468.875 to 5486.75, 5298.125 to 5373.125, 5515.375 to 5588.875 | 0.30 Ang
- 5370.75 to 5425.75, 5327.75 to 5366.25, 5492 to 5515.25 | 1.84 Ang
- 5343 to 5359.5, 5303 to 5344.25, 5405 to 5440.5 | -0.96 Ang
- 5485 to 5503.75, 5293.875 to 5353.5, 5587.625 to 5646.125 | -0.72 Ang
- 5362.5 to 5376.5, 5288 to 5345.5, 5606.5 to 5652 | 0.31 Ang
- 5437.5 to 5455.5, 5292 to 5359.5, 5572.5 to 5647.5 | -0.63 Ang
